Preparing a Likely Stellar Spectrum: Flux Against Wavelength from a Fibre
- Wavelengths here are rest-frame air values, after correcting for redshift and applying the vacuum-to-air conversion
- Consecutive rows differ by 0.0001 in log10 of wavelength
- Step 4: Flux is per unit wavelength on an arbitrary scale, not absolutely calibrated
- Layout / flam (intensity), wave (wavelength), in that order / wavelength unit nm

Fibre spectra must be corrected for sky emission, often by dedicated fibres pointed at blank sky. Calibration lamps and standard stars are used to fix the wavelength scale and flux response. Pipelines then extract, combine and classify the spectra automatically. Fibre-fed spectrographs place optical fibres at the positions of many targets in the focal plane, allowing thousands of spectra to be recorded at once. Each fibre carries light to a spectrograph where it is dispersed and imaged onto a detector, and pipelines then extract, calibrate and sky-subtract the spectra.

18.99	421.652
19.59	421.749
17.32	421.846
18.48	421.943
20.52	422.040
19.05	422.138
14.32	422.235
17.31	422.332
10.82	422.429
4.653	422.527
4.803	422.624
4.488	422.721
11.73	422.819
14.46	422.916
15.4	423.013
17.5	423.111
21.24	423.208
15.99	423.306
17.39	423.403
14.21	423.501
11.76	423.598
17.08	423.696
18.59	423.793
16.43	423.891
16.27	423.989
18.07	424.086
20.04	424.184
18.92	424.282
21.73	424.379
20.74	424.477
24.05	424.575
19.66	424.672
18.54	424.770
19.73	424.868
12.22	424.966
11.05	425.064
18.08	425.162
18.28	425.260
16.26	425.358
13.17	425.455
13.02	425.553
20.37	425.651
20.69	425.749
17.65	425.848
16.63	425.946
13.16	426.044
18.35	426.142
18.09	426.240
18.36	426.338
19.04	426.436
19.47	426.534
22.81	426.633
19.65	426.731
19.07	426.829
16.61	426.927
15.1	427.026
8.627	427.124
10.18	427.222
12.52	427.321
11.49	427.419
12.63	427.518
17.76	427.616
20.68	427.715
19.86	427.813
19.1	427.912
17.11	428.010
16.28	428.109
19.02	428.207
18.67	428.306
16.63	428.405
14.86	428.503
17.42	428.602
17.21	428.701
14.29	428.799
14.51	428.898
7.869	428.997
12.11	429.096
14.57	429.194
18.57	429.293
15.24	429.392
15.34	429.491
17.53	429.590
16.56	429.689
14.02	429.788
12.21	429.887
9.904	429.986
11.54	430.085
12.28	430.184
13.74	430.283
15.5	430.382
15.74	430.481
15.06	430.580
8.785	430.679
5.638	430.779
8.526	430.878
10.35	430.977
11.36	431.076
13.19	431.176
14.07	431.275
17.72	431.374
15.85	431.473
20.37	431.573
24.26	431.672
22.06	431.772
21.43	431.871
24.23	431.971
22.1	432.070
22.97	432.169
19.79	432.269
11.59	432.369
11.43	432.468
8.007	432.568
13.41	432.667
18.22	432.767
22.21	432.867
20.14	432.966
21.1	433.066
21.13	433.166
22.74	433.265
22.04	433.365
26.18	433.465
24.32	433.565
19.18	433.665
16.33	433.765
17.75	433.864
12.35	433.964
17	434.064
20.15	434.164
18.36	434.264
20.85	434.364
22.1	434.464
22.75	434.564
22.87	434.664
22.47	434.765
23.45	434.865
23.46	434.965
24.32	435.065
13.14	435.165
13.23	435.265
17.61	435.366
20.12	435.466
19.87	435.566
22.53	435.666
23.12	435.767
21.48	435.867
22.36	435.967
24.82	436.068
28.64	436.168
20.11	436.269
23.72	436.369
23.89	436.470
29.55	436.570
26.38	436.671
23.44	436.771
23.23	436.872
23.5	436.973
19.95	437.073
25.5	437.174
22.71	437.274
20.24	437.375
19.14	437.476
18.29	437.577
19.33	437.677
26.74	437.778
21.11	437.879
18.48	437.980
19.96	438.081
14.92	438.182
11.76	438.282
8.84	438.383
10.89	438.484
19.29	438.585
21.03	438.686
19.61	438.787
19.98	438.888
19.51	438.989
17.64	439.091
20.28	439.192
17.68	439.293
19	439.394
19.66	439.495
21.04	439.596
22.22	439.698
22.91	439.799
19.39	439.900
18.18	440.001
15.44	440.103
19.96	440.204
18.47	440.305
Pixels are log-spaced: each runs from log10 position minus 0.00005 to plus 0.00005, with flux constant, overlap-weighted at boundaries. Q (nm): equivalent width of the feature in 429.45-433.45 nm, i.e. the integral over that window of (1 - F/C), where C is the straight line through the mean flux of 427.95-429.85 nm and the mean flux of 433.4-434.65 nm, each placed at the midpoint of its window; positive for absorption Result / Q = 0.37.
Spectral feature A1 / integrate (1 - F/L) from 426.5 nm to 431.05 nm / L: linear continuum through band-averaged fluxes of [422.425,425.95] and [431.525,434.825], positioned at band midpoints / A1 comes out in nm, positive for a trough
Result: 0.780 nm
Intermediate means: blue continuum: 16.1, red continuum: 19.8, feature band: 14.8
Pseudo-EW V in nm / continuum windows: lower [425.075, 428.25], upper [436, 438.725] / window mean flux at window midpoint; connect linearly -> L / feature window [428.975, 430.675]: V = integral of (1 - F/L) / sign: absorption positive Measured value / 0.38 nm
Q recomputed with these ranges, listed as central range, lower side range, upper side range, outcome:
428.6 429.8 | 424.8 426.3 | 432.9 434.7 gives 0.22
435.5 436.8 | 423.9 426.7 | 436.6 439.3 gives -0.29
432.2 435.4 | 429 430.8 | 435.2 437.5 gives -0.03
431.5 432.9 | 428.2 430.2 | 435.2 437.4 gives -0.05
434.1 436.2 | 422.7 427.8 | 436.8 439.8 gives -0.27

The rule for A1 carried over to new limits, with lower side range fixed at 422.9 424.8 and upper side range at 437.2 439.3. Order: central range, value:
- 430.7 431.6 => 0.27 nm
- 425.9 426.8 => -0.02 nm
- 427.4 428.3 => 0.04 nm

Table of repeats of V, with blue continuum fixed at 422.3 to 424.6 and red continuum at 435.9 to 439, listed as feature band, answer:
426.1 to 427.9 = 0.01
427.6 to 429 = 0.02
